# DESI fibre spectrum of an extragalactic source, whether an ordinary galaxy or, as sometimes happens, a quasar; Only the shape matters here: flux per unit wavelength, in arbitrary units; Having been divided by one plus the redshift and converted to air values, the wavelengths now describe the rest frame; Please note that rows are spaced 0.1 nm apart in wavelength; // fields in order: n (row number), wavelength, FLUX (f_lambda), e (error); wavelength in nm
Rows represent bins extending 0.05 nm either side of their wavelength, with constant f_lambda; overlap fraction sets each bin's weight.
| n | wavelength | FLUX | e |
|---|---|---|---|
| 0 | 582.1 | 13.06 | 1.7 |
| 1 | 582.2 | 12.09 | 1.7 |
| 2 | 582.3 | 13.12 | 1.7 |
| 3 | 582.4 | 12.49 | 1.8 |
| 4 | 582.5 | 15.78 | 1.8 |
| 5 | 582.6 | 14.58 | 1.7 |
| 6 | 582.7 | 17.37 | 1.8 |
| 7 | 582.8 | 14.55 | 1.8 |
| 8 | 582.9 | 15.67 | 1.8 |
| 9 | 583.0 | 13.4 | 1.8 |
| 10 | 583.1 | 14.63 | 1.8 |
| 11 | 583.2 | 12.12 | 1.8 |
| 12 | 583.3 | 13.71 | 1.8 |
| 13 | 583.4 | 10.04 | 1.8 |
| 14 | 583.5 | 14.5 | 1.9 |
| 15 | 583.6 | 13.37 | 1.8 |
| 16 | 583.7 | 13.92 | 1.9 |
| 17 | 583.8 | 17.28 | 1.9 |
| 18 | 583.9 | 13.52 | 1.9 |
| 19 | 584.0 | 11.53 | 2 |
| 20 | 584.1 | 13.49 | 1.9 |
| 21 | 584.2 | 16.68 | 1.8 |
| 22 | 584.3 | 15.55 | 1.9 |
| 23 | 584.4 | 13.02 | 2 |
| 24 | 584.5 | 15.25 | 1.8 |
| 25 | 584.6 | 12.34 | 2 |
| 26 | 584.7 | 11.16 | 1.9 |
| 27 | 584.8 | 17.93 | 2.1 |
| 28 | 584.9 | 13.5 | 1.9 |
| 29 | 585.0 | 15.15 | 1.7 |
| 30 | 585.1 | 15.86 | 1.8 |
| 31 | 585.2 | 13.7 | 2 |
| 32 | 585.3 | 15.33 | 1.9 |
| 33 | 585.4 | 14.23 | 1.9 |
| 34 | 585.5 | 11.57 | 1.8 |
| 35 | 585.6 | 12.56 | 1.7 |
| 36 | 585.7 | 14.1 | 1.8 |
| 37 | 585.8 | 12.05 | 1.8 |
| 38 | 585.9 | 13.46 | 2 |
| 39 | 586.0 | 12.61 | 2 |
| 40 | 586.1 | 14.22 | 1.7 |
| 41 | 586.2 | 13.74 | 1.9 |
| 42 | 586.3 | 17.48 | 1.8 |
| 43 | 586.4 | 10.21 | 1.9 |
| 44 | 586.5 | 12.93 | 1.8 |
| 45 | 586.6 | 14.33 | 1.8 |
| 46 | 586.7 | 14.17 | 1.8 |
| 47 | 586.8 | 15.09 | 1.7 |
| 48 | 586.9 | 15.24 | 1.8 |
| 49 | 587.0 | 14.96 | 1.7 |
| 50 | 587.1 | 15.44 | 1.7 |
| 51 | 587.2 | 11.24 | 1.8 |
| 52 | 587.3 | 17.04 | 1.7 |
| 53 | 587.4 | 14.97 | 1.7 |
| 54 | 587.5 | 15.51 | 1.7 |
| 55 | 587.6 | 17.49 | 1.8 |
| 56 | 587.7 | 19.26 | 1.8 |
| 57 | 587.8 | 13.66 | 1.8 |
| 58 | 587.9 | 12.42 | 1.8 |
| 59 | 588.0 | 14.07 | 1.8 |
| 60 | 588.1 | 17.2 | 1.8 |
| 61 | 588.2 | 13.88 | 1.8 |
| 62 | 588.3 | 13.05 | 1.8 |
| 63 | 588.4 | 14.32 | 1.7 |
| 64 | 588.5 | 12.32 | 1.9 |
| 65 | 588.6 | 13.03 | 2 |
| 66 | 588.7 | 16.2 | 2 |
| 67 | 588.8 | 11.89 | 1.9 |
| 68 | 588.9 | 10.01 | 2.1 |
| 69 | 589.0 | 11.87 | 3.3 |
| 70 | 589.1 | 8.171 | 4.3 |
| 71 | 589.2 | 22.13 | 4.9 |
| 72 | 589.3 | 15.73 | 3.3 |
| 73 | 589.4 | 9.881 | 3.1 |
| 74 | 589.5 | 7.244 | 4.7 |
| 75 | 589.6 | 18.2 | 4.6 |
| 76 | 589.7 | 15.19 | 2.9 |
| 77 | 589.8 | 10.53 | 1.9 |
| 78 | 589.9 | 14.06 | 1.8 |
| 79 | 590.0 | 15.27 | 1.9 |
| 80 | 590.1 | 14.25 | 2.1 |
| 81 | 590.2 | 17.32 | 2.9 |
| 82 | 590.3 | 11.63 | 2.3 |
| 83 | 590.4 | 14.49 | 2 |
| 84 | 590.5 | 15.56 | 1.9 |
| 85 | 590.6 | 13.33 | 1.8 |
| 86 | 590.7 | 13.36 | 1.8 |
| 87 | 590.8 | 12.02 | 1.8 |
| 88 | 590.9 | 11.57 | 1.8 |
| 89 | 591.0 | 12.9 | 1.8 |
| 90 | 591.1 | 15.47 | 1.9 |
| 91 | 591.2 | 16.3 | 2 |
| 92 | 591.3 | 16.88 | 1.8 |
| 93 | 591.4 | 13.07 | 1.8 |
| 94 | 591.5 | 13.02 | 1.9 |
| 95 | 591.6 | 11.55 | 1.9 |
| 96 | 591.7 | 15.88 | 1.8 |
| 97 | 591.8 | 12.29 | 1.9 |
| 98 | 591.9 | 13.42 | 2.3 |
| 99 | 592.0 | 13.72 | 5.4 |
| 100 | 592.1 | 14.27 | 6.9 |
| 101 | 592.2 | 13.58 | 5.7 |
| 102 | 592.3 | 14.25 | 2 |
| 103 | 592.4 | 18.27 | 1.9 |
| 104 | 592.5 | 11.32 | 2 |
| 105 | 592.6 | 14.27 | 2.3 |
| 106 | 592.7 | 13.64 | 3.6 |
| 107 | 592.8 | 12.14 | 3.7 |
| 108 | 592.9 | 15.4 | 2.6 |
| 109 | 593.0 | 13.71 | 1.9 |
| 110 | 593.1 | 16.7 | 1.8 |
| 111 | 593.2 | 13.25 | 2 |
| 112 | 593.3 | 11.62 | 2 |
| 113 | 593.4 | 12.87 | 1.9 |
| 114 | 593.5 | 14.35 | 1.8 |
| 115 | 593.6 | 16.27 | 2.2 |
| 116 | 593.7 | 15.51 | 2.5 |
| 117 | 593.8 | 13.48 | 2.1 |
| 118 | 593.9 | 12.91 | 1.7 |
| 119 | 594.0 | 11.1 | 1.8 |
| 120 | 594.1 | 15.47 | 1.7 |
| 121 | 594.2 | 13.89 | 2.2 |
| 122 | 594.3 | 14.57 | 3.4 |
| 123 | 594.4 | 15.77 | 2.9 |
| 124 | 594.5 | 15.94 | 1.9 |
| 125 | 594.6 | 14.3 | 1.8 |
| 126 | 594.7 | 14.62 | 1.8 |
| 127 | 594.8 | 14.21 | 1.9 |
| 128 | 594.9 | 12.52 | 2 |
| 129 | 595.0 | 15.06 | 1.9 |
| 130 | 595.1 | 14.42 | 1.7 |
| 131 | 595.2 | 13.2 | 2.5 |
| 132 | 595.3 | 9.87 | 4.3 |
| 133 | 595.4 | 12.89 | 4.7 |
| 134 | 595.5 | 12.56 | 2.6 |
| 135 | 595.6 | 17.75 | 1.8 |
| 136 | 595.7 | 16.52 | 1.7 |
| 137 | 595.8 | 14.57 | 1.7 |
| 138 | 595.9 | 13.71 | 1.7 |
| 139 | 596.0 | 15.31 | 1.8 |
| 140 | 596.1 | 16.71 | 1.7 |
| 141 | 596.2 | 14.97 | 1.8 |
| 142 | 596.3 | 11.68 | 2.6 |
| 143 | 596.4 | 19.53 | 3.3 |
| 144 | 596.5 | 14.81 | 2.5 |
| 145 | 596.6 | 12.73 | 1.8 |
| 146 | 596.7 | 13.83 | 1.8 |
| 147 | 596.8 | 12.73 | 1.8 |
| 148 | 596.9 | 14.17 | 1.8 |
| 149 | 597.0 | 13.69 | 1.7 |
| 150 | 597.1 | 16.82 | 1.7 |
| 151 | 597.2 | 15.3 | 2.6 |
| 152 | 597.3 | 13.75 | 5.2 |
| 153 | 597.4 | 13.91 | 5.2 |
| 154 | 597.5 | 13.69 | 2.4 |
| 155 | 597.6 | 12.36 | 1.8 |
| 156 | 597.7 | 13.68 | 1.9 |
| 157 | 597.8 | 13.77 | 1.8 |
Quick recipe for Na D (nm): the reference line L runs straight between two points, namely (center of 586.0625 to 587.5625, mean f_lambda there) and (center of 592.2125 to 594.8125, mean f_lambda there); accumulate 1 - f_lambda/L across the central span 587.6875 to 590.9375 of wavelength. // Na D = 0.16 nm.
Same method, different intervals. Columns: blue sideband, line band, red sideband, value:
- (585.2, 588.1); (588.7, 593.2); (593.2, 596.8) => 0.152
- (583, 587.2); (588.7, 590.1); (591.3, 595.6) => 0.068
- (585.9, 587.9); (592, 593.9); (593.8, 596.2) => 0.031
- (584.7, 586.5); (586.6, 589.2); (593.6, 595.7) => -0.060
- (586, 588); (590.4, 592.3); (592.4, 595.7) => 0.059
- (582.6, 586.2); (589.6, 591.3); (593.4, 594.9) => 0.005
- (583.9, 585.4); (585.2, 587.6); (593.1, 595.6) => 0.023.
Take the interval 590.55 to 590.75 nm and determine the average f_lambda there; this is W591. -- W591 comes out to 13.3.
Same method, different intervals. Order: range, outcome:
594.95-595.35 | 13.1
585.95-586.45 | 13.7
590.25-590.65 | 13.8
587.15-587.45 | 14.4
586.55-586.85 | 14.5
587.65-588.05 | 14.9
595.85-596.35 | 14.5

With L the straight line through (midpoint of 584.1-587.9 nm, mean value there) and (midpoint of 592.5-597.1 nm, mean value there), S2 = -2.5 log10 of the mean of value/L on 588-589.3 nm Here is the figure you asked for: 0.043 mag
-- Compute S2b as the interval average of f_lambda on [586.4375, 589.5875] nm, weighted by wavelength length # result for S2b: 14.1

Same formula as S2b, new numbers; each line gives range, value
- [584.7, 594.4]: 14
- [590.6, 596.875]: 14.1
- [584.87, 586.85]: 13.8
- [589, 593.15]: 13.9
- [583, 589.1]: 14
